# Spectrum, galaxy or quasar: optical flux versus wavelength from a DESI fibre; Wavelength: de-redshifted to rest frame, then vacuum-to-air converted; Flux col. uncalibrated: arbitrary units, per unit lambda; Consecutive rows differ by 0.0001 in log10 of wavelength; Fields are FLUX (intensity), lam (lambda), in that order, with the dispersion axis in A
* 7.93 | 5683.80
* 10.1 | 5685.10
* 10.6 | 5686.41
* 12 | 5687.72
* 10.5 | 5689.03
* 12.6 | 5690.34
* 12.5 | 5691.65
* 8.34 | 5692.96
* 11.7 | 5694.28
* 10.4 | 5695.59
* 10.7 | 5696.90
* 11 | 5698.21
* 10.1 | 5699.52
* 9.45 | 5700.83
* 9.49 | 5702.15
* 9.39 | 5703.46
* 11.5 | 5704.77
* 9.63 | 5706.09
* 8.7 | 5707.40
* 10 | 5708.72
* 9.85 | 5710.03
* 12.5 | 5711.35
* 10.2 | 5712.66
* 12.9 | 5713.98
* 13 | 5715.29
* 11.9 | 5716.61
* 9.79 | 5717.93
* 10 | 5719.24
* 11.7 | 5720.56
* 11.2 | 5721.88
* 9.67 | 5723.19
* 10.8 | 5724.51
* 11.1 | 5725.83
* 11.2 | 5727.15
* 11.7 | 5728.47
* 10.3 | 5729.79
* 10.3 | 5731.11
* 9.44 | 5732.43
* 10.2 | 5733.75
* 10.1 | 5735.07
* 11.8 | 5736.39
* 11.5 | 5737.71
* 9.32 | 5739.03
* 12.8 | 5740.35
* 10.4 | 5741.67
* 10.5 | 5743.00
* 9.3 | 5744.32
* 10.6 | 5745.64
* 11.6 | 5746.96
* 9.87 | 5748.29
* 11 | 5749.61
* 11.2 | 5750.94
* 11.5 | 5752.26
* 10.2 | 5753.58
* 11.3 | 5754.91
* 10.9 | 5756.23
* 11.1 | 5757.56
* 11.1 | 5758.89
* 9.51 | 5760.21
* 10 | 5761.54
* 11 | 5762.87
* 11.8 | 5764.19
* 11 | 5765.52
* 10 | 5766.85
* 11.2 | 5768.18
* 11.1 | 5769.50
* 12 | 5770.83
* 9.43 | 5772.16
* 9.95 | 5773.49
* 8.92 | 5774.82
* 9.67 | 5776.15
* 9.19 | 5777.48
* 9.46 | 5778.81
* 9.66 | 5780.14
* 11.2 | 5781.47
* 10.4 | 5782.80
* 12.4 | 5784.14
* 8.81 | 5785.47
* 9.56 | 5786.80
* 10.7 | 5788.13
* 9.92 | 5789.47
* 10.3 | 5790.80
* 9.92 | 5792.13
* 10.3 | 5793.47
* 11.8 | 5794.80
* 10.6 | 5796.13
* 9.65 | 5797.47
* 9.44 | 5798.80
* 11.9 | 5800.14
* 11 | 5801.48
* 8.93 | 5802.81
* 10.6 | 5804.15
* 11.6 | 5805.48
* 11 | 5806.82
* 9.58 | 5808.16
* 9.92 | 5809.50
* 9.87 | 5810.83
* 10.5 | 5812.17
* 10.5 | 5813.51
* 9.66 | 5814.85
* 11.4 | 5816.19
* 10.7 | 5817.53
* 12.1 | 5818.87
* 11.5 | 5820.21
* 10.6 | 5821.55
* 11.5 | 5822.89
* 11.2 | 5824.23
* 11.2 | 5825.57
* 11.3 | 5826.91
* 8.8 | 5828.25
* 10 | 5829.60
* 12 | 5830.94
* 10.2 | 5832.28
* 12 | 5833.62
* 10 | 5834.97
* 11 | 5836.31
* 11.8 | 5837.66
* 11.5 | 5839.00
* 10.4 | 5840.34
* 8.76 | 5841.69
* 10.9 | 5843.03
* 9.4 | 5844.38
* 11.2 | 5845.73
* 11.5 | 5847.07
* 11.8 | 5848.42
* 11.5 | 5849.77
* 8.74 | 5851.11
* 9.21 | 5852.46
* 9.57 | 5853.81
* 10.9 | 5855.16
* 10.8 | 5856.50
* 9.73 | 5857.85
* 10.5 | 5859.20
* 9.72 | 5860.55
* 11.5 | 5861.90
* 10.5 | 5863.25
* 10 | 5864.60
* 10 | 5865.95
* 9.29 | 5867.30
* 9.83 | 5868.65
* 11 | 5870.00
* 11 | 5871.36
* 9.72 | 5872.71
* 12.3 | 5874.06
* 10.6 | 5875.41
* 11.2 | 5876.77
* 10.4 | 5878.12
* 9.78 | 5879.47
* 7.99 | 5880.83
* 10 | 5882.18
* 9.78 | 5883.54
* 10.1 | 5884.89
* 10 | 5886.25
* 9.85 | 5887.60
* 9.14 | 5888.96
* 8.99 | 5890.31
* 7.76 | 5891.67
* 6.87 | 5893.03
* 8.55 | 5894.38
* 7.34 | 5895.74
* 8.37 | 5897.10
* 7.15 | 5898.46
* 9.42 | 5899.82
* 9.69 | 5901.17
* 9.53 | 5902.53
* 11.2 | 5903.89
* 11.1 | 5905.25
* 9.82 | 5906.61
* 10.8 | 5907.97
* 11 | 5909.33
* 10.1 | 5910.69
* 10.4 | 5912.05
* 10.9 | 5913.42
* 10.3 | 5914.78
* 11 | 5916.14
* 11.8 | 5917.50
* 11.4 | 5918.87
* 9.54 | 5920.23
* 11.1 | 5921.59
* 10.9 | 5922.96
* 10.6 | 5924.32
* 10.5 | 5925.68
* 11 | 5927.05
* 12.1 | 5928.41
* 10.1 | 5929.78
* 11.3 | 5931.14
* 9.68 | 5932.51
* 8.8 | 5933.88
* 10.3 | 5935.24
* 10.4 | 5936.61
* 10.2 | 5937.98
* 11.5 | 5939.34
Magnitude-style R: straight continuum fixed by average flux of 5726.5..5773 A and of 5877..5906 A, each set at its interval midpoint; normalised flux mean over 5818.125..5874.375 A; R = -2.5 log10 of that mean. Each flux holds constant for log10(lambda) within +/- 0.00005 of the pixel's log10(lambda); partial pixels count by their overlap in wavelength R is -0.10 mag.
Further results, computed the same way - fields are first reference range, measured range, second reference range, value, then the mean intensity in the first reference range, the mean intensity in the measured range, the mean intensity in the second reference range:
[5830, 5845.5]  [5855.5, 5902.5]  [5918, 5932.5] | 0.12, 10.7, 9.68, 10.8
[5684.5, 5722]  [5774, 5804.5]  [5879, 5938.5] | 0.02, 10.7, 10.2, 9.92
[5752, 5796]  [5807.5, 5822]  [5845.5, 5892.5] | -0.03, 10.5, 10.6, 10.1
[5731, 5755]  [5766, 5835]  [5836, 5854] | 0.01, 10.7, 10.5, 10.5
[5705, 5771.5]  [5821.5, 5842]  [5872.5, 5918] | -0.06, 10.8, 10.8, 9.79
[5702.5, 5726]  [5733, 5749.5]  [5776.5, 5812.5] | -0.01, 10.7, 10.7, 10.3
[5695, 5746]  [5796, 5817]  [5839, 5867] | 0.01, 10.6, 10.4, 10.3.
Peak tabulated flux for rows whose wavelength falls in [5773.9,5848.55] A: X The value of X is 12.4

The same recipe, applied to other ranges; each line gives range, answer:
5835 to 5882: 12.3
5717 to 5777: 12.8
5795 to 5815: 11.9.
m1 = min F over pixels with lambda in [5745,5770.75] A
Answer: 9.51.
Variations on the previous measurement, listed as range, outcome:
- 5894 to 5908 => 7.15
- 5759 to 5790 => 8.81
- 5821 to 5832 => 8.8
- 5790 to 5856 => 8.74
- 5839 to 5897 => 6.87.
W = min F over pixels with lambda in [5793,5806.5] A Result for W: 8.93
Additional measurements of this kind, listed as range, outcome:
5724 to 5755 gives 9.3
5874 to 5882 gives 7.99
